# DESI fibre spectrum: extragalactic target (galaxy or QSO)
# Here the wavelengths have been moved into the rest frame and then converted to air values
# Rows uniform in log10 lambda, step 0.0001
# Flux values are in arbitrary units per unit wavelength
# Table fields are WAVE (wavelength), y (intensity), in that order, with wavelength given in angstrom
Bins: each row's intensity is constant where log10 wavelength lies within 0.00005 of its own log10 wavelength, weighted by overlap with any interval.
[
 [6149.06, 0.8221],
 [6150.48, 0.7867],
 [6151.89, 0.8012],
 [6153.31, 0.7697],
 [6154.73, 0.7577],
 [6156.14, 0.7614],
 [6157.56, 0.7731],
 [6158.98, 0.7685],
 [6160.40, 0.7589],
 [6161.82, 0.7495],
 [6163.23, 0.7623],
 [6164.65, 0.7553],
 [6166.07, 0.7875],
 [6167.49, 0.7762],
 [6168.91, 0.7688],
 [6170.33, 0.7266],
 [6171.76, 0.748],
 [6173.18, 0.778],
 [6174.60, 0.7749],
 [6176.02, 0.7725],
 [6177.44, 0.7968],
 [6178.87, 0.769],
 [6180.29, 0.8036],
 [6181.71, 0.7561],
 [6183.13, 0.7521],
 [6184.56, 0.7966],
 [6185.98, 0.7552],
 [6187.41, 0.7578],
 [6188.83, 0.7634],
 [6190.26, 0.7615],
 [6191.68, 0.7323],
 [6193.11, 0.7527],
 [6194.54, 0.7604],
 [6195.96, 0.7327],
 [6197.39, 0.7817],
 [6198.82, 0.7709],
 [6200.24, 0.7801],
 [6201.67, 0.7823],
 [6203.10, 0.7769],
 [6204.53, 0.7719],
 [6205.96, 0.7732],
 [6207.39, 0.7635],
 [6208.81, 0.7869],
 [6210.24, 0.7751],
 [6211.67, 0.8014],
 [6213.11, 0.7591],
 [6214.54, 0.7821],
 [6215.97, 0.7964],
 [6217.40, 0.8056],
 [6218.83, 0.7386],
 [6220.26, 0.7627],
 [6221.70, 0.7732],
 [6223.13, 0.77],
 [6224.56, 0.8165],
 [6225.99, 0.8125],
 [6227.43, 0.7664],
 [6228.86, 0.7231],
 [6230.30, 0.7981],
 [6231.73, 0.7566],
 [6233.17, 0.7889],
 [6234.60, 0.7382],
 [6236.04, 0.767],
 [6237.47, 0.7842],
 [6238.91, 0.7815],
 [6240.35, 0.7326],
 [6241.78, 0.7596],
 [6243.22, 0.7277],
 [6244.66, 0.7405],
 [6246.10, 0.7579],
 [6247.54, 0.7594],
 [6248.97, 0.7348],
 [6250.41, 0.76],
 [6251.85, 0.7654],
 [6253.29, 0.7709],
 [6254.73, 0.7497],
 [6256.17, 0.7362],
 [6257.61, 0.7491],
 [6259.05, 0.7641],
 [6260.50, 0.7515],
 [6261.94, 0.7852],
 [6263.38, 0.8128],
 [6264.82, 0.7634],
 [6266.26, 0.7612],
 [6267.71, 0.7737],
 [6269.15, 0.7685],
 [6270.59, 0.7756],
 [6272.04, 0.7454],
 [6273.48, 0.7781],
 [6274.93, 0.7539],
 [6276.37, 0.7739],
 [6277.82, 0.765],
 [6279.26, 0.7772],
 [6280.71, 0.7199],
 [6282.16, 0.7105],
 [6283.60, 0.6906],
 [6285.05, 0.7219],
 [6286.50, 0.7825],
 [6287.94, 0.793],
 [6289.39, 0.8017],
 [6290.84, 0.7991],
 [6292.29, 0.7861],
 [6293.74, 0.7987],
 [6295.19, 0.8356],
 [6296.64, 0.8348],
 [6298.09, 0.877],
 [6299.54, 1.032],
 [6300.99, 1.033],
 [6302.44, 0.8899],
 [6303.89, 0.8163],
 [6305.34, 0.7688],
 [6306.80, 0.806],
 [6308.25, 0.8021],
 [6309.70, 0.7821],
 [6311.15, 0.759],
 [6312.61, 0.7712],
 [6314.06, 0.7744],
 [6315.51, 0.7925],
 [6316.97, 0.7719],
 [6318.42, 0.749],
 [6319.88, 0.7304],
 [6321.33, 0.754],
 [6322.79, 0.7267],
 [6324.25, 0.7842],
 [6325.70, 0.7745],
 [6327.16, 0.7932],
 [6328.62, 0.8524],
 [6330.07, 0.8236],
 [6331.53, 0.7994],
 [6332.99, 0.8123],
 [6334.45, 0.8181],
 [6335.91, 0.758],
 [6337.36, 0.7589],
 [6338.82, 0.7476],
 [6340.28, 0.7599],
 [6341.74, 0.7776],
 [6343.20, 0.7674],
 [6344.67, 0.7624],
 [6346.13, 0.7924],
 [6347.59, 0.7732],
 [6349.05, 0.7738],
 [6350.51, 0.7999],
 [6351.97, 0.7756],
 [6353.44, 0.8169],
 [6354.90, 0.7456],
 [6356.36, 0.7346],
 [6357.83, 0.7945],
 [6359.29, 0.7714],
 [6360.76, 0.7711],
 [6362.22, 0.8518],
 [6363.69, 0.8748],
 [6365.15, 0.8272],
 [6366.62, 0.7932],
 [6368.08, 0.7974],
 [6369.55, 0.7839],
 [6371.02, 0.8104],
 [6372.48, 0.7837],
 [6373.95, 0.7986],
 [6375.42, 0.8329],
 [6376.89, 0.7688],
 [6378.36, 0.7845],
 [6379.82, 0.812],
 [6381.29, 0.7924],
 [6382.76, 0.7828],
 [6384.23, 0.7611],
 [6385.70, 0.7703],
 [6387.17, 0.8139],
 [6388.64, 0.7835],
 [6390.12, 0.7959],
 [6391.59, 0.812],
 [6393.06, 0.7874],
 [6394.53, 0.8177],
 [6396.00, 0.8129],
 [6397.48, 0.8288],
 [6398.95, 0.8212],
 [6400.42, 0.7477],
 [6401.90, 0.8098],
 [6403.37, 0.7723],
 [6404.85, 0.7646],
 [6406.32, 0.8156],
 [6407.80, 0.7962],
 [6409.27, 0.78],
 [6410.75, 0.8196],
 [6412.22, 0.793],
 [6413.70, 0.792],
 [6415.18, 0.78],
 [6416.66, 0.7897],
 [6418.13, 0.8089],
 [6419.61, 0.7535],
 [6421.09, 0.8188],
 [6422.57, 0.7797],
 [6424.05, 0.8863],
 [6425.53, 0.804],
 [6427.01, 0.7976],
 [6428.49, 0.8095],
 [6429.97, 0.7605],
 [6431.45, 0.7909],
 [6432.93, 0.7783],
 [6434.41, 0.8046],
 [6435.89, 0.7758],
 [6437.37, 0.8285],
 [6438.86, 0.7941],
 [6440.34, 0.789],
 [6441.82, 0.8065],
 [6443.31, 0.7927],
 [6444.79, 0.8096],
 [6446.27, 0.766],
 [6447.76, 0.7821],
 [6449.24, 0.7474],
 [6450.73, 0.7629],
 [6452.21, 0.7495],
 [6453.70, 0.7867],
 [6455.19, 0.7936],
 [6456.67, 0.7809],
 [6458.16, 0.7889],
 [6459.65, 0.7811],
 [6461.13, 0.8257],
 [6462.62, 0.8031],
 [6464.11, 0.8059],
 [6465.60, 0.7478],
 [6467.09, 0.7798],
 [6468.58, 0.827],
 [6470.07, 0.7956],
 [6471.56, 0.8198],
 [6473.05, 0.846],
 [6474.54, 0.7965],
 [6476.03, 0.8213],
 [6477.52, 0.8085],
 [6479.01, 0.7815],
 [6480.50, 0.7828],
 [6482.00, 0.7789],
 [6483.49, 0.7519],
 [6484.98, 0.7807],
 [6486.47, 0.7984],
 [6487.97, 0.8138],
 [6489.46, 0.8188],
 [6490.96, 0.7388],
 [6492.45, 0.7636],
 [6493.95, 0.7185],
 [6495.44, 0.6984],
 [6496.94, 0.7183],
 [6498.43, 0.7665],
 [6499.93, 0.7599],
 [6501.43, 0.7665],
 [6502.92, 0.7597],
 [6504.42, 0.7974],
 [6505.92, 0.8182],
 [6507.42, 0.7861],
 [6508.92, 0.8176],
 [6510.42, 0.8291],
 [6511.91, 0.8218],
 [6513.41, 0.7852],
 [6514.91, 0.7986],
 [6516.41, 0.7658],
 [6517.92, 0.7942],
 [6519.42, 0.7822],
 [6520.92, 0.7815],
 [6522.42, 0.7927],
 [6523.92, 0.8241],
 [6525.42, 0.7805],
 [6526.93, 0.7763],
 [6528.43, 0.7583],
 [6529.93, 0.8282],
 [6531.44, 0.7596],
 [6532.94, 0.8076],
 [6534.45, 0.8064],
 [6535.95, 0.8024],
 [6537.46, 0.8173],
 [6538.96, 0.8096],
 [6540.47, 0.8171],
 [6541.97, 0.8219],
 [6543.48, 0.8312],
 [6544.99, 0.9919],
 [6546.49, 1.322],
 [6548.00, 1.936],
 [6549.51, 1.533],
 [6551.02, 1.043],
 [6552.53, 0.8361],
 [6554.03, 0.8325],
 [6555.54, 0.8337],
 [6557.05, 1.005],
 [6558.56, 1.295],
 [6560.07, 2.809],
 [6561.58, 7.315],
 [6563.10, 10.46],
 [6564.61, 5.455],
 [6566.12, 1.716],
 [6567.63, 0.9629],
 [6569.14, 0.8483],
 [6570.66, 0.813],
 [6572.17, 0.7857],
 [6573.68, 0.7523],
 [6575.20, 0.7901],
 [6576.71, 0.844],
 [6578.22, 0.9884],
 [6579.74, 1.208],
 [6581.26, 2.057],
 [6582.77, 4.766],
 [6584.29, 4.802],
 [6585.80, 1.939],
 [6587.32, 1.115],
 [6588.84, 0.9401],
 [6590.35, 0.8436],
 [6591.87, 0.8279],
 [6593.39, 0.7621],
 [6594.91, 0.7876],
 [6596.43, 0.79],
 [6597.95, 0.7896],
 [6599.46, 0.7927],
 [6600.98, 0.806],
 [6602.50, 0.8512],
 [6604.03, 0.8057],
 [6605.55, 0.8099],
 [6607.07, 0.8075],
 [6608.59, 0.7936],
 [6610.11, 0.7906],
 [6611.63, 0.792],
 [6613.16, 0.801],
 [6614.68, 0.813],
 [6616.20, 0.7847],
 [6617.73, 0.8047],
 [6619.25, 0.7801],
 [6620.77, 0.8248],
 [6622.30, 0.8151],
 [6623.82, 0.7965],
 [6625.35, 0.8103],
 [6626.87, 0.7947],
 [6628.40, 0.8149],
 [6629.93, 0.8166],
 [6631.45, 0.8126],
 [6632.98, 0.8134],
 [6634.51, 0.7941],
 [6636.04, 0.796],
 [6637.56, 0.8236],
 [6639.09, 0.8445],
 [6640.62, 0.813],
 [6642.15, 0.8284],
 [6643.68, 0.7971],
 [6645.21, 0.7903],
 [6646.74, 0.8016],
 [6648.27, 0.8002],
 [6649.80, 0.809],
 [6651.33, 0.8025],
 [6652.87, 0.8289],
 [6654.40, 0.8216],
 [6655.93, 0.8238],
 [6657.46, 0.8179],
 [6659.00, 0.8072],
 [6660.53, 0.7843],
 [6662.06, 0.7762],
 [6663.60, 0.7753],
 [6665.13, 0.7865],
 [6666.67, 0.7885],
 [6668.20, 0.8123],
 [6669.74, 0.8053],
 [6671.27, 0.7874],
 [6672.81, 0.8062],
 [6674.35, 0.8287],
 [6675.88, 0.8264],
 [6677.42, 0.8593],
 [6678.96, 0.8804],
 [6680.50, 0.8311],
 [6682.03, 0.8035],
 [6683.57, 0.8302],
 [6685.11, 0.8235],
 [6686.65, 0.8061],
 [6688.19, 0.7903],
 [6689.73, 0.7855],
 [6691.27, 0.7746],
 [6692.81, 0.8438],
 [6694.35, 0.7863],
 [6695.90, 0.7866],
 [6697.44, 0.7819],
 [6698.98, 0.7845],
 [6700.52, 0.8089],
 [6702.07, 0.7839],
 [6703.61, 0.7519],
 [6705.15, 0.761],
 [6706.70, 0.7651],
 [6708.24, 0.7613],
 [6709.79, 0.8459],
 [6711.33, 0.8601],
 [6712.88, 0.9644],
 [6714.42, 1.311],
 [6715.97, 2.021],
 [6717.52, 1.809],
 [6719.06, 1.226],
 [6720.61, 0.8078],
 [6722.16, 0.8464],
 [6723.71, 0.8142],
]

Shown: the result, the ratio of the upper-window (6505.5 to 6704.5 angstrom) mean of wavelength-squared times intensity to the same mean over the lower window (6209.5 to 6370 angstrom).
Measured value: 1.55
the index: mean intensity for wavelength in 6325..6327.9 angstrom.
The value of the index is 0.782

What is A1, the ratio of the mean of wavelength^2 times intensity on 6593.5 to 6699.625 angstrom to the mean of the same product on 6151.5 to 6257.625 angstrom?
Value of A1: 1.2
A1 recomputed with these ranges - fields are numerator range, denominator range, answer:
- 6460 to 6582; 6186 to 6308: 1.63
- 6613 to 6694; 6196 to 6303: 1.18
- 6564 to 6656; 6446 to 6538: 1.42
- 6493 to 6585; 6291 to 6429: 1.87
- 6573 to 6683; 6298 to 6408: 1.31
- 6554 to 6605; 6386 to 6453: 2.47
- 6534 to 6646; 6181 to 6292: 1.94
